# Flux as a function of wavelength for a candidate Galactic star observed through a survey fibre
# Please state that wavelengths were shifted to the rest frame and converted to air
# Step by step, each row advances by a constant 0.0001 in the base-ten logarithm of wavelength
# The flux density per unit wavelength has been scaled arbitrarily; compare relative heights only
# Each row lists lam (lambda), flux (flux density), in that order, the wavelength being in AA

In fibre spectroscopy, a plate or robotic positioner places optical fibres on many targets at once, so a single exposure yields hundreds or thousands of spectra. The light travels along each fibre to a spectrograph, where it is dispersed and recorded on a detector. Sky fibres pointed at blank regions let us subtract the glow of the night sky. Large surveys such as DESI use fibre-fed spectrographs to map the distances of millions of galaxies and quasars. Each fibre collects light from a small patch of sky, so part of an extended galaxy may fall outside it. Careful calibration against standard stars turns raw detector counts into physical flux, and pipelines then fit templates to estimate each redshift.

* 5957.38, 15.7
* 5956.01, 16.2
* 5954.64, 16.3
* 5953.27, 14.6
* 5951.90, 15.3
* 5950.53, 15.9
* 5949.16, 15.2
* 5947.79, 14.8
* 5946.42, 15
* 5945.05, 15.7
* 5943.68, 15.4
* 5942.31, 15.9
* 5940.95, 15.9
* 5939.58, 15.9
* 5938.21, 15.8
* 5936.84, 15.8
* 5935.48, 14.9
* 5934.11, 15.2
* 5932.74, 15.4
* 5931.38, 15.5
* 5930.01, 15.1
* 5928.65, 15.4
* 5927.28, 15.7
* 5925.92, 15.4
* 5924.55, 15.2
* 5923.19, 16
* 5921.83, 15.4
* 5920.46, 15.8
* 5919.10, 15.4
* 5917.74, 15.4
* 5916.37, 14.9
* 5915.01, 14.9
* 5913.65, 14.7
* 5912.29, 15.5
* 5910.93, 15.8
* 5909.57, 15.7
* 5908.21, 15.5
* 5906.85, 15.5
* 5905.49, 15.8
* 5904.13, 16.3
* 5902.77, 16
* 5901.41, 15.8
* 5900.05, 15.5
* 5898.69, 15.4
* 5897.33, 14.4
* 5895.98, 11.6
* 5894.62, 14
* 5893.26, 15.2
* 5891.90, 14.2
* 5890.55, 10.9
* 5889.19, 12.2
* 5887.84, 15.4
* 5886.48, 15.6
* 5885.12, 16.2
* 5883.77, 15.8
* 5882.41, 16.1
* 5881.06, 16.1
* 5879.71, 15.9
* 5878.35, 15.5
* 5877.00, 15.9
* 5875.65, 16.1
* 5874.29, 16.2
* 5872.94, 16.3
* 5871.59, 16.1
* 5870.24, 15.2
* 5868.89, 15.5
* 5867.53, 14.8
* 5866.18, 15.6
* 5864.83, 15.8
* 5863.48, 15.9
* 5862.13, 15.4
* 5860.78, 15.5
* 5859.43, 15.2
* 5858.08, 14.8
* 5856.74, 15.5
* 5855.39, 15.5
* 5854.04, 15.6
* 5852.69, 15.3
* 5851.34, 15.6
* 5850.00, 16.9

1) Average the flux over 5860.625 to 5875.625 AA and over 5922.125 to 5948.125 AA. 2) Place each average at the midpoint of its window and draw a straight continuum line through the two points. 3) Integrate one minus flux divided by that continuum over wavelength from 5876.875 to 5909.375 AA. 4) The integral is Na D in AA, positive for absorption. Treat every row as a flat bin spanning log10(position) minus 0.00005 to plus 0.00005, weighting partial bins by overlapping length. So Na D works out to 1.2 AA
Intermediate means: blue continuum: 15.7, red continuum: 15.5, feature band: 15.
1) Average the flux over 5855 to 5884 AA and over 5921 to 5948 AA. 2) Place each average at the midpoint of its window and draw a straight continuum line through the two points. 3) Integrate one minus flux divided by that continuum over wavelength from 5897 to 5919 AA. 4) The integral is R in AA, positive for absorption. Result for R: 0.1 AA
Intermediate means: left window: 15.7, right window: 15.5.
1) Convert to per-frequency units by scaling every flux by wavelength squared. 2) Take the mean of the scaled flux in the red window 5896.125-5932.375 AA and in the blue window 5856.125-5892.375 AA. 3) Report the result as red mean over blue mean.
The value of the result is 1.02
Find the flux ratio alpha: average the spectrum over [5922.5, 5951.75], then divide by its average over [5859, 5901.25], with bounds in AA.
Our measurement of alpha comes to 1.02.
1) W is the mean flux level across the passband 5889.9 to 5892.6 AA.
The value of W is 12.6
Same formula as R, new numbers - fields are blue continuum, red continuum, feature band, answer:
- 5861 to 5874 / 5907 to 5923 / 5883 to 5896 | 1.1 AA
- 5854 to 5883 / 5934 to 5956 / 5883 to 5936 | 1.6 AA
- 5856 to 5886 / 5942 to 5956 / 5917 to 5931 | 0.0 AA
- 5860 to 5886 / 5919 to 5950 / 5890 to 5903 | 1.1 AA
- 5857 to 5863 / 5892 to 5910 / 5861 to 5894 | -0.3 AA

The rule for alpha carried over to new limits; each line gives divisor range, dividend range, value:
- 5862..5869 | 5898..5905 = 1.02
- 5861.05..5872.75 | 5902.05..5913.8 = 1.01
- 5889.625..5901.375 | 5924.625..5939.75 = 1.11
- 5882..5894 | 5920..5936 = 1.06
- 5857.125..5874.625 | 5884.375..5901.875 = 0.92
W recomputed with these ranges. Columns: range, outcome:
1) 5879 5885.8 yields 16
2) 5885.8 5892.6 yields 13.7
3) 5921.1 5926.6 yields 15.5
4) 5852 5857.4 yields 15.5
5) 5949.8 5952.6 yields 15.6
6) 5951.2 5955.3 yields 15.4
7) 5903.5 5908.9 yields 15.8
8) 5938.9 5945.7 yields 15.8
